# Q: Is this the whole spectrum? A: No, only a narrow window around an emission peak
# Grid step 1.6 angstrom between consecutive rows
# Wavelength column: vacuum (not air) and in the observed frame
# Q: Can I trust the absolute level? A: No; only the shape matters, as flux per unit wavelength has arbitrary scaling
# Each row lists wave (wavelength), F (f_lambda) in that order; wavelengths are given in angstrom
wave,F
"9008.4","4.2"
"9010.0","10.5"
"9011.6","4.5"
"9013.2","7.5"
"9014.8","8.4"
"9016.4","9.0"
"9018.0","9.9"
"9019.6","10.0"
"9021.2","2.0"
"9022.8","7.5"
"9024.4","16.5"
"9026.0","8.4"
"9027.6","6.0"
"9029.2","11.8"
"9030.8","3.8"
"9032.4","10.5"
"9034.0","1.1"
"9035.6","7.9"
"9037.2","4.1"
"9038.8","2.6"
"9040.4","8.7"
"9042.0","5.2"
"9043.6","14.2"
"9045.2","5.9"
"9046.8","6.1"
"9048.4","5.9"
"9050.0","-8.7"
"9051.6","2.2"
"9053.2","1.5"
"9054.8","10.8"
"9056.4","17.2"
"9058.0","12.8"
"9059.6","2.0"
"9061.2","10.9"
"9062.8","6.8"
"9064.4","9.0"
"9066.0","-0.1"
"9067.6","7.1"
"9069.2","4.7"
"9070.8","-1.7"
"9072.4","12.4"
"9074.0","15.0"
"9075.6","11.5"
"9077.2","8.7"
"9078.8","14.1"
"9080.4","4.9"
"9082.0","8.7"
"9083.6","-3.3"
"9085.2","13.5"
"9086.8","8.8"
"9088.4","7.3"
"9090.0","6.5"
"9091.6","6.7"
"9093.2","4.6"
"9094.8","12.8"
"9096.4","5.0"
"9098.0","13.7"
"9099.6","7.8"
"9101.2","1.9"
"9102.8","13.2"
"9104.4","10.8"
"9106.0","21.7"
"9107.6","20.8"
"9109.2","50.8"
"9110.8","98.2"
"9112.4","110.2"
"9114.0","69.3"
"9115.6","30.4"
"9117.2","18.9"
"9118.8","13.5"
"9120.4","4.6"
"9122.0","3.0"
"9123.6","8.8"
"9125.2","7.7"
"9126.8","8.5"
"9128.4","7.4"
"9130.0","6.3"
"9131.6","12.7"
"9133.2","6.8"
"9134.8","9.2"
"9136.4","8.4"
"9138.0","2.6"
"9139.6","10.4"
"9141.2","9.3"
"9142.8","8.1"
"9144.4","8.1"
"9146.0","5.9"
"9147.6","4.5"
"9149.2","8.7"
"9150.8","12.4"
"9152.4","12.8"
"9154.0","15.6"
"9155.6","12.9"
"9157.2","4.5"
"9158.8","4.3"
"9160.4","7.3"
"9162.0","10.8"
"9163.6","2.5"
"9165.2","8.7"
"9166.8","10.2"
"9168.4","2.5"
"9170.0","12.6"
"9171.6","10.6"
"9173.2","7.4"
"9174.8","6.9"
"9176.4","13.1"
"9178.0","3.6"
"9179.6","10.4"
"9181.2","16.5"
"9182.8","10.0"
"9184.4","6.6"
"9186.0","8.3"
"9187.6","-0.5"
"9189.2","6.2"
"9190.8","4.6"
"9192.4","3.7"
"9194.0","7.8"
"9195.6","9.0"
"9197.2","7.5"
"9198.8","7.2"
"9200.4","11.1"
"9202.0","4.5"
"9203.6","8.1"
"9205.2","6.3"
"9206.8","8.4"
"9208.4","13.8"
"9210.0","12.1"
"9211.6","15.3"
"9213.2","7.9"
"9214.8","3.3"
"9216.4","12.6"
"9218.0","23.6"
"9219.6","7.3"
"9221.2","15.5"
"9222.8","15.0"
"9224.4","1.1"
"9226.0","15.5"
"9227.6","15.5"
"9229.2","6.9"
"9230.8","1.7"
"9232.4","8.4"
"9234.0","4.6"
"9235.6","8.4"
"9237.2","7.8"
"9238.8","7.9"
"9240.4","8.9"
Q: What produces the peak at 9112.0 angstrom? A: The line H-beta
